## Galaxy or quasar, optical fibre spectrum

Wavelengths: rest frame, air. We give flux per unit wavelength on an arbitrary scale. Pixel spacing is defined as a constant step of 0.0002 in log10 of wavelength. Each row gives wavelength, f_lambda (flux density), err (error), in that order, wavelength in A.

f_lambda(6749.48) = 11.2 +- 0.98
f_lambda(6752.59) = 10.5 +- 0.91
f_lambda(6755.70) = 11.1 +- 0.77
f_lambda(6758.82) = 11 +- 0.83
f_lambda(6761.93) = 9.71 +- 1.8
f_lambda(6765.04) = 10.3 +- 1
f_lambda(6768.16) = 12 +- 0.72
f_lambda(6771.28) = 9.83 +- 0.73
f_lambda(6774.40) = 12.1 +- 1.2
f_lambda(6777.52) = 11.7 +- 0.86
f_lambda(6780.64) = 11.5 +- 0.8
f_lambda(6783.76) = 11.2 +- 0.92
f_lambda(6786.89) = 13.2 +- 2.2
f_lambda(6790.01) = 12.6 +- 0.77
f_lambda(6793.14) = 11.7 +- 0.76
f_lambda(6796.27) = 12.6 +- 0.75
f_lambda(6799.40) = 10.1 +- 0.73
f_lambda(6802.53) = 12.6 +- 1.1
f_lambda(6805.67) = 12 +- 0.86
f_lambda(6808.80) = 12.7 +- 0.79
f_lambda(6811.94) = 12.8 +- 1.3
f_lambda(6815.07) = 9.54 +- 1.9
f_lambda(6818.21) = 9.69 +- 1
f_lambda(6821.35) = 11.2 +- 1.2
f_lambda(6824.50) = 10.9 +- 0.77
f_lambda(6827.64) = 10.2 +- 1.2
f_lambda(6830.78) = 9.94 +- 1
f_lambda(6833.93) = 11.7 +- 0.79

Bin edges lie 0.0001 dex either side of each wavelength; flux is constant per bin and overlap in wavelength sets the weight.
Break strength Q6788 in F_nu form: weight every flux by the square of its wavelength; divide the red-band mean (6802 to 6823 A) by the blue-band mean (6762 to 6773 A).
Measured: 1.1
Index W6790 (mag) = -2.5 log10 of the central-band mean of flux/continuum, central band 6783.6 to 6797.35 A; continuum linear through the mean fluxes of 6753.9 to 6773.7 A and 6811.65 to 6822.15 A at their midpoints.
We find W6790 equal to -0.16 mag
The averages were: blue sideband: 10.7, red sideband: 10.5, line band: 12.4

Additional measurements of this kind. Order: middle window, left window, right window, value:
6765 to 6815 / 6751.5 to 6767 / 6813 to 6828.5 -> -0.13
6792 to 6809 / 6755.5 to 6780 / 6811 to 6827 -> -0.10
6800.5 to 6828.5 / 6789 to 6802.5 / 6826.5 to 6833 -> -0.03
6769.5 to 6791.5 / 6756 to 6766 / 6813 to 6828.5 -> -0.13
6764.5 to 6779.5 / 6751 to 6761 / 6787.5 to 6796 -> 0.02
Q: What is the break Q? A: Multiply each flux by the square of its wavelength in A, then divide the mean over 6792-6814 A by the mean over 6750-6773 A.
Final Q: 1.14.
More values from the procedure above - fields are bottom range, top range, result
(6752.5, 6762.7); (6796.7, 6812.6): 1.15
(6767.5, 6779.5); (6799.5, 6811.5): 1.08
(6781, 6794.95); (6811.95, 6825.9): 0.88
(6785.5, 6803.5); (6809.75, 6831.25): 0.89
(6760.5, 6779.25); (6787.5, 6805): 1.10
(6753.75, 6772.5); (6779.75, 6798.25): 1.14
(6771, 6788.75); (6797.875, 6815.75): 1.01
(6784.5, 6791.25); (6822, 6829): 0.85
